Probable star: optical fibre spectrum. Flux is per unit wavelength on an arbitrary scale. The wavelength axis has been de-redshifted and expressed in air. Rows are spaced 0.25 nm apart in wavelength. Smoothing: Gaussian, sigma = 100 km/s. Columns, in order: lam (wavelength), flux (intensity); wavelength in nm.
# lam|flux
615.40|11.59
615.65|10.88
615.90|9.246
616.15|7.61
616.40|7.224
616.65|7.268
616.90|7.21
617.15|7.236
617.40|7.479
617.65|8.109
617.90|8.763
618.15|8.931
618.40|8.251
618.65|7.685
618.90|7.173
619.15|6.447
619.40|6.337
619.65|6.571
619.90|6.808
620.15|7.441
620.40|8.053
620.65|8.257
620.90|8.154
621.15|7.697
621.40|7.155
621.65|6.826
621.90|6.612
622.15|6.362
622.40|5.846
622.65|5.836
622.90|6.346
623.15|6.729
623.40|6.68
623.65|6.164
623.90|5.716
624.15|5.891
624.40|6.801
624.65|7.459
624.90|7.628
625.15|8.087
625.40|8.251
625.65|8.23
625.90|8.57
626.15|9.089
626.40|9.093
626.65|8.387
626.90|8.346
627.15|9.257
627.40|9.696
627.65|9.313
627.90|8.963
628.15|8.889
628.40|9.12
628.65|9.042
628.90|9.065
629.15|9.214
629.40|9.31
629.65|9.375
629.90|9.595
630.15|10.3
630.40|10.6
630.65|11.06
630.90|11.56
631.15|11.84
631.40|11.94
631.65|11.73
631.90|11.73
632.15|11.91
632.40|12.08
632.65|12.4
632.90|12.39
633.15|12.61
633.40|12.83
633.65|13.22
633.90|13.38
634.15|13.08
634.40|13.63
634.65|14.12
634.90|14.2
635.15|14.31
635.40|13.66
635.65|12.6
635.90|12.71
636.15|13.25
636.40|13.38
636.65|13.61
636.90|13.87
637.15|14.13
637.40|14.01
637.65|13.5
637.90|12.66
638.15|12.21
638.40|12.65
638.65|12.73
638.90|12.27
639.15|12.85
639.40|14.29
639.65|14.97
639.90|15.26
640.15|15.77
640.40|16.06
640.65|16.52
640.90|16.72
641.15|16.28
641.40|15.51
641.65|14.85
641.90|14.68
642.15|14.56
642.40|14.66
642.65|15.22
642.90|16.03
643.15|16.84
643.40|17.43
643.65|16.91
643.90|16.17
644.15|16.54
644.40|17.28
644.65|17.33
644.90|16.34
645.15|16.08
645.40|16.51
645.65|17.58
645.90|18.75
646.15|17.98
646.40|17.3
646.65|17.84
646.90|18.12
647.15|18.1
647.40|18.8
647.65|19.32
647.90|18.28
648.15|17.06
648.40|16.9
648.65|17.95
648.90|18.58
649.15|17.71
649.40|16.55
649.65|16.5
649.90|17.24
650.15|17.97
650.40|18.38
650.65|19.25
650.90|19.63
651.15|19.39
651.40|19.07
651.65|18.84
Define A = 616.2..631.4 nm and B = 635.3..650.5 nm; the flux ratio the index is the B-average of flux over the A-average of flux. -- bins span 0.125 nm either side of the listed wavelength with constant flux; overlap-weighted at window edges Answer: 1.96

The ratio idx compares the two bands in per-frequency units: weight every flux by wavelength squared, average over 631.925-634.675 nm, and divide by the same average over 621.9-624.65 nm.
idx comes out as 2.09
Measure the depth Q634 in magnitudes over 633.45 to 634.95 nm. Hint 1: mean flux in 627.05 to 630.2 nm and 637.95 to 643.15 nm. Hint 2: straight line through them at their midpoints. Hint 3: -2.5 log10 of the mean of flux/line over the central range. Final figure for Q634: -0.15 mag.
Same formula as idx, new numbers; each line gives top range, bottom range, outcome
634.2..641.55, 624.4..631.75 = 1.55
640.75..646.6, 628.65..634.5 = 1.49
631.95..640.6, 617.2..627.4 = 1.88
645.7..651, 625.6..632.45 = 1.93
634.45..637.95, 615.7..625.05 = 1.98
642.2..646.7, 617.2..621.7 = 2.40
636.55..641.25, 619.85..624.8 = 2.19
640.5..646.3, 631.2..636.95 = 1.30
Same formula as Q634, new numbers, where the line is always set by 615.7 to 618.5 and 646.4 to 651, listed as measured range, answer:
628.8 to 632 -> 0.159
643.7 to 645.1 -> -0.005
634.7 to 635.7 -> -0.007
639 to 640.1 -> 0.052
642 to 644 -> 0.016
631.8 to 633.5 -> 0.055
